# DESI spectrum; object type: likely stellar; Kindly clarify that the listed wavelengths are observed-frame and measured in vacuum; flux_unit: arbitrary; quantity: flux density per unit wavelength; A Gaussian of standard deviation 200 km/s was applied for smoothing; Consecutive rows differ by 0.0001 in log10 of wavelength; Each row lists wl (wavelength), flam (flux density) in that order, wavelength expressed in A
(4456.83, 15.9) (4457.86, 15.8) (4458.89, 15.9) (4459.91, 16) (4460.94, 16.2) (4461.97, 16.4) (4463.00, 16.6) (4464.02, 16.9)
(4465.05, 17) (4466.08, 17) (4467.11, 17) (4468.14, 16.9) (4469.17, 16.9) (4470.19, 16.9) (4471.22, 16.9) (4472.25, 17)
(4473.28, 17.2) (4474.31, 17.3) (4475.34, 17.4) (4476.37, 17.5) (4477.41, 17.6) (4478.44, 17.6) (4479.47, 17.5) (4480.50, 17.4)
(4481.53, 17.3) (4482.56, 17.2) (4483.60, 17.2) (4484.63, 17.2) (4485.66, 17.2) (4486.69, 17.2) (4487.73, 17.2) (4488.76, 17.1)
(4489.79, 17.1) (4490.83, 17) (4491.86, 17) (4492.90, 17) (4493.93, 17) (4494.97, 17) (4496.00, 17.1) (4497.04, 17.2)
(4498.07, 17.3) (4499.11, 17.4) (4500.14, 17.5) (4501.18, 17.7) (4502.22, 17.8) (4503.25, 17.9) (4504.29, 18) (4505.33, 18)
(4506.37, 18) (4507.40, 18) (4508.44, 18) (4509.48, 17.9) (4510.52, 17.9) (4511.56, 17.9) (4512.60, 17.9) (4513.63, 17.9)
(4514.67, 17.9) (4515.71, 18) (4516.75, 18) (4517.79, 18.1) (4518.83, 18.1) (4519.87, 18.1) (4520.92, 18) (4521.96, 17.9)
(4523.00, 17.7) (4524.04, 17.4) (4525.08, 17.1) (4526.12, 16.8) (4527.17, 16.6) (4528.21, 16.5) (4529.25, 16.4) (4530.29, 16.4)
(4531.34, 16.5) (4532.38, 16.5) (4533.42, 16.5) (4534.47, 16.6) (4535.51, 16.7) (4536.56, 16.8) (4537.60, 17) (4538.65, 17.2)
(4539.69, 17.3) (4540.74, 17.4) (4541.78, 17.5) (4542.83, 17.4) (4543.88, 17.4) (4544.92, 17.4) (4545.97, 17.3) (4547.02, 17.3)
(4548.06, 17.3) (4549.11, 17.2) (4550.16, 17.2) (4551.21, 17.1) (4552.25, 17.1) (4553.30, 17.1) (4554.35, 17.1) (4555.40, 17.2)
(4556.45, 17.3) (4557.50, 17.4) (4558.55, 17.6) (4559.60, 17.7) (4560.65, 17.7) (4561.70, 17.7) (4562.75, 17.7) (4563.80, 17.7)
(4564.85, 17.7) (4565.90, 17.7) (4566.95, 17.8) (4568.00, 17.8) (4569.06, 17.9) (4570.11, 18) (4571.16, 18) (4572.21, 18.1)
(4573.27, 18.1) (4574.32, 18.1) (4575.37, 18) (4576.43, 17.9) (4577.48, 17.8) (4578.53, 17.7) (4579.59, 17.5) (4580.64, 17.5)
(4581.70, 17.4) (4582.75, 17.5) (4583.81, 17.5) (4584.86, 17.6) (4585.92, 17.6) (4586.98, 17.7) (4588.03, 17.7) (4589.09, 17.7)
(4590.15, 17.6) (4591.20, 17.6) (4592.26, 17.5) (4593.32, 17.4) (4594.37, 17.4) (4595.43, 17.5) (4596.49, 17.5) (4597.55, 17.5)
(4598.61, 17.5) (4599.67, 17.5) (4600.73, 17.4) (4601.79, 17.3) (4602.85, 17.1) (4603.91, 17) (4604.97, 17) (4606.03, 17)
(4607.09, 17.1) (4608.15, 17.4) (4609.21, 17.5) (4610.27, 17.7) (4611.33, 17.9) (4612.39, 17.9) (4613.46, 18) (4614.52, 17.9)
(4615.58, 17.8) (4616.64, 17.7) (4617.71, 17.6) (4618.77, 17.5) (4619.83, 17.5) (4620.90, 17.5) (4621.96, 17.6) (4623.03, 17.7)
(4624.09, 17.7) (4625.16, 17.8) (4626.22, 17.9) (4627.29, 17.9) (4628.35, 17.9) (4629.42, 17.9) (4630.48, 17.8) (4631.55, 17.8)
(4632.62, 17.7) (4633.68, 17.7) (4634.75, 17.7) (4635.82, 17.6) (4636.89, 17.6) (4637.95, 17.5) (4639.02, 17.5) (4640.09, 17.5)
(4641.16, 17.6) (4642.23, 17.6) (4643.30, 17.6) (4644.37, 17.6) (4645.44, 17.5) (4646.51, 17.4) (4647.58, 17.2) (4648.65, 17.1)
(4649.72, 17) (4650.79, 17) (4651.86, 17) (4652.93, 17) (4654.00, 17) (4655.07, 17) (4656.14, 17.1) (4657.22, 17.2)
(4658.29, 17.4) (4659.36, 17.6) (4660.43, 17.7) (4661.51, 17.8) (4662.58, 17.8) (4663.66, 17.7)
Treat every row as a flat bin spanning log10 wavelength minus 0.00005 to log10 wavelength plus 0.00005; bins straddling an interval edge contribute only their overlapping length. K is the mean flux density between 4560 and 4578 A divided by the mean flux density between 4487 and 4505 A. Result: 1.0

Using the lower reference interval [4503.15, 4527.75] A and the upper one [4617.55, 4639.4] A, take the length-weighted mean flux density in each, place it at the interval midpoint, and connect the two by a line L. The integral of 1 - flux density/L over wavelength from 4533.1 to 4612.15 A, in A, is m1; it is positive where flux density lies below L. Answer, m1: 1.2 A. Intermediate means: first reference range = 17.8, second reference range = 17.7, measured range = 17.5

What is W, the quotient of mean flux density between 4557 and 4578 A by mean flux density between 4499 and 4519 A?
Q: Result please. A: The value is 1.00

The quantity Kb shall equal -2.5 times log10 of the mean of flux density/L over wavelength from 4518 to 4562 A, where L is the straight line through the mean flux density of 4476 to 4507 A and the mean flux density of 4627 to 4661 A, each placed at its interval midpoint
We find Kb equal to 0.01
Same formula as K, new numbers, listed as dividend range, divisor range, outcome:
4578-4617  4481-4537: 1.01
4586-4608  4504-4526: 0.97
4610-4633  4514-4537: 1.03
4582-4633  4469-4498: 1.02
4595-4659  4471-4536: 1.01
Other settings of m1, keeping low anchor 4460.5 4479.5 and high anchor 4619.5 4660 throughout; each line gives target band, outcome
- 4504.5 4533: -0.6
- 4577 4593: -0.2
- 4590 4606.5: 0.0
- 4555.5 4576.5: -0.6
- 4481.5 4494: 0.0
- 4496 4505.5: -0.3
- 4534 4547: 0.0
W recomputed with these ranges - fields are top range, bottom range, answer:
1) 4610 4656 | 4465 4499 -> 1.02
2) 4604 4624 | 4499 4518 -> 0.98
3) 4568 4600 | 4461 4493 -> 1.03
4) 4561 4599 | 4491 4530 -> 1.01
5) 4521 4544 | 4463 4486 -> 0.99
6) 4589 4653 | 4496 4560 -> 1.01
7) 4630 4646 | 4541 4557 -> 1.02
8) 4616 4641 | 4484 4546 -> 1.02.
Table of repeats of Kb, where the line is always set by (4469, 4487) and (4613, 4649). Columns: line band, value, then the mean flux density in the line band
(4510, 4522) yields -0.038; 18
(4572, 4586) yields -0.013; 17.7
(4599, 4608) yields 0.024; 17.2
